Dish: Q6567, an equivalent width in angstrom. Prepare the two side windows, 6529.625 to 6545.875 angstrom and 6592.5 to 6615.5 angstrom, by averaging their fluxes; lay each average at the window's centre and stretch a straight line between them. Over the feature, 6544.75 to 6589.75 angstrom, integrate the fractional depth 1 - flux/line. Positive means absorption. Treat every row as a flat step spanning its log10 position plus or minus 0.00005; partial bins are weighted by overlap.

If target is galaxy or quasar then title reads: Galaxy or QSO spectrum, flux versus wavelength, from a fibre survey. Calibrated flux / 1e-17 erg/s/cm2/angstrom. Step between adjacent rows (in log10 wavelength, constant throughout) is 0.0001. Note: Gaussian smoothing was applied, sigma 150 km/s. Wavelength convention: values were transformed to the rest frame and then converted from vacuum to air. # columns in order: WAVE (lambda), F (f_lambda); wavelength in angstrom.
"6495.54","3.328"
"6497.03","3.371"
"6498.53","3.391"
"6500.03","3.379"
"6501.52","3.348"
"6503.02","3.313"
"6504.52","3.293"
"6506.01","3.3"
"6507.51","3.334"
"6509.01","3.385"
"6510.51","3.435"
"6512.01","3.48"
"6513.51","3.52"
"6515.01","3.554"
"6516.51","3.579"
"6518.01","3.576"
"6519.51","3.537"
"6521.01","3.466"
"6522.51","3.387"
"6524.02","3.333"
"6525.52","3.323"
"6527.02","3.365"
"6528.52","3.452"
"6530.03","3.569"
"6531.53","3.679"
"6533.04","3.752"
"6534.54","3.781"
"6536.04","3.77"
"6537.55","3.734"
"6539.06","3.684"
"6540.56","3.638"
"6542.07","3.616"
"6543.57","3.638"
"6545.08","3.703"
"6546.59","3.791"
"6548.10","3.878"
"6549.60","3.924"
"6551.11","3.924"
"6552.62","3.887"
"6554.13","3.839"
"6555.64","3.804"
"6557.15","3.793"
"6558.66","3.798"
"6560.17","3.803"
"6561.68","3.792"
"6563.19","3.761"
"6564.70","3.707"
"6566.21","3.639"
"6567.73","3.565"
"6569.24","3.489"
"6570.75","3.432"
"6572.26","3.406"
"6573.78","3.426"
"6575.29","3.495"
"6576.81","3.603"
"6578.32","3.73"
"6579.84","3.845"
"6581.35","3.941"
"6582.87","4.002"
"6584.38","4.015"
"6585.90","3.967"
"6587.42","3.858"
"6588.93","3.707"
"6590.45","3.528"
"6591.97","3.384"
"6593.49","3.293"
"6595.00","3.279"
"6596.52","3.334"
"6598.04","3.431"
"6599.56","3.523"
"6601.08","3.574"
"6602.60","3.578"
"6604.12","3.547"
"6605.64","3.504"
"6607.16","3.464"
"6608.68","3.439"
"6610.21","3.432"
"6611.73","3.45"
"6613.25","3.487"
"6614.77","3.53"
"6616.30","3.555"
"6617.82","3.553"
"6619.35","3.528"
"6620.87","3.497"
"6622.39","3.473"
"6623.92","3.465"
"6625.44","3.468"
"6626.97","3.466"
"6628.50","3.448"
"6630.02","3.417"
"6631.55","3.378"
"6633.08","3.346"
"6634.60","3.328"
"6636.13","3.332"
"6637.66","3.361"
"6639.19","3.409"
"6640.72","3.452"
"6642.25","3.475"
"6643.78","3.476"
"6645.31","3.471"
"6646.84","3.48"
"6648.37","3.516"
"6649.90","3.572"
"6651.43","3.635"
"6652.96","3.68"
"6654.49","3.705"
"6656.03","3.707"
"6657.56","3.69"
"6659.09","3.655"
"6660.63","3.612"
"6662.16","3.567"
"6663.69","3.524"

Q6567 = -2.1 angstrom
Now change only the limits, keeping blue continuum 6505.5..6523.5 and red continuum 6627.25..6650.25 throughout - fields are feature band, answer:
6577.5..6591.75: -1.6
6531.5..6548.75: -1.3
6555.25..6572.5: -1.1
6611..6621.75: -0.2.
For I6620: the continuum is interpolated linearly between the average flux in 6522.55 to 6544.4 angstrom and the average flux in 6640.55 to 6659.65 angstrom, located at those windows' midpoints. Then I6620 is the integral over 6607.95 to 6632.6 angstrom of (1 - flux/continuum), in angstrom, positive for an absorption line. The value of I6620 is 0.8 angstrom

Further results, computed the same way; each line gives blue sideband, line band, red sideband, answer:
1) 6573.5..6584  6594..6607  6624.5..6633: 0.50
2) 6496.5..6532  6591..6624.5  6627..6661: 0.14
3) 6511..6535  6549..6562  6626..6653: -1.27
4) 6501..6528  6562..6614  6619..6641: -2.49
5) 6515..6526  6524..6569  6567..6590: -1.65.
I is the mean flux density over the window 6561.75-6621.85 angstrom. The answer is 3.58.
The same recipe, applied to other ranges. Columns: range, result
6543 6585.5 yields 3.74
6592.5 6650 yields 3.45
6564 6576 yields 3.52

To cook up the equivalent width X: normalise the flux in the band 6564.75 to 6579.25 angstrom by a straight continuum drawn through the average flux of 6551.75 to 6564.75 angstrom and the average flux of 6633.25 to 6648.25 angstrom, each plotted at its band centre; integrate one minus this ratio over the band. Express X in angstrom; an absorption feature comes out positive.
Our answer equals 0.8 angstrom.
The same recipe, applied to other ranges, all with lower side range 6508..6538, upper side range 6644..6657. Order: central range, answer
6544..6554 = -0.8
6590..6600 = 0.5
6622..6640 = 0.9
